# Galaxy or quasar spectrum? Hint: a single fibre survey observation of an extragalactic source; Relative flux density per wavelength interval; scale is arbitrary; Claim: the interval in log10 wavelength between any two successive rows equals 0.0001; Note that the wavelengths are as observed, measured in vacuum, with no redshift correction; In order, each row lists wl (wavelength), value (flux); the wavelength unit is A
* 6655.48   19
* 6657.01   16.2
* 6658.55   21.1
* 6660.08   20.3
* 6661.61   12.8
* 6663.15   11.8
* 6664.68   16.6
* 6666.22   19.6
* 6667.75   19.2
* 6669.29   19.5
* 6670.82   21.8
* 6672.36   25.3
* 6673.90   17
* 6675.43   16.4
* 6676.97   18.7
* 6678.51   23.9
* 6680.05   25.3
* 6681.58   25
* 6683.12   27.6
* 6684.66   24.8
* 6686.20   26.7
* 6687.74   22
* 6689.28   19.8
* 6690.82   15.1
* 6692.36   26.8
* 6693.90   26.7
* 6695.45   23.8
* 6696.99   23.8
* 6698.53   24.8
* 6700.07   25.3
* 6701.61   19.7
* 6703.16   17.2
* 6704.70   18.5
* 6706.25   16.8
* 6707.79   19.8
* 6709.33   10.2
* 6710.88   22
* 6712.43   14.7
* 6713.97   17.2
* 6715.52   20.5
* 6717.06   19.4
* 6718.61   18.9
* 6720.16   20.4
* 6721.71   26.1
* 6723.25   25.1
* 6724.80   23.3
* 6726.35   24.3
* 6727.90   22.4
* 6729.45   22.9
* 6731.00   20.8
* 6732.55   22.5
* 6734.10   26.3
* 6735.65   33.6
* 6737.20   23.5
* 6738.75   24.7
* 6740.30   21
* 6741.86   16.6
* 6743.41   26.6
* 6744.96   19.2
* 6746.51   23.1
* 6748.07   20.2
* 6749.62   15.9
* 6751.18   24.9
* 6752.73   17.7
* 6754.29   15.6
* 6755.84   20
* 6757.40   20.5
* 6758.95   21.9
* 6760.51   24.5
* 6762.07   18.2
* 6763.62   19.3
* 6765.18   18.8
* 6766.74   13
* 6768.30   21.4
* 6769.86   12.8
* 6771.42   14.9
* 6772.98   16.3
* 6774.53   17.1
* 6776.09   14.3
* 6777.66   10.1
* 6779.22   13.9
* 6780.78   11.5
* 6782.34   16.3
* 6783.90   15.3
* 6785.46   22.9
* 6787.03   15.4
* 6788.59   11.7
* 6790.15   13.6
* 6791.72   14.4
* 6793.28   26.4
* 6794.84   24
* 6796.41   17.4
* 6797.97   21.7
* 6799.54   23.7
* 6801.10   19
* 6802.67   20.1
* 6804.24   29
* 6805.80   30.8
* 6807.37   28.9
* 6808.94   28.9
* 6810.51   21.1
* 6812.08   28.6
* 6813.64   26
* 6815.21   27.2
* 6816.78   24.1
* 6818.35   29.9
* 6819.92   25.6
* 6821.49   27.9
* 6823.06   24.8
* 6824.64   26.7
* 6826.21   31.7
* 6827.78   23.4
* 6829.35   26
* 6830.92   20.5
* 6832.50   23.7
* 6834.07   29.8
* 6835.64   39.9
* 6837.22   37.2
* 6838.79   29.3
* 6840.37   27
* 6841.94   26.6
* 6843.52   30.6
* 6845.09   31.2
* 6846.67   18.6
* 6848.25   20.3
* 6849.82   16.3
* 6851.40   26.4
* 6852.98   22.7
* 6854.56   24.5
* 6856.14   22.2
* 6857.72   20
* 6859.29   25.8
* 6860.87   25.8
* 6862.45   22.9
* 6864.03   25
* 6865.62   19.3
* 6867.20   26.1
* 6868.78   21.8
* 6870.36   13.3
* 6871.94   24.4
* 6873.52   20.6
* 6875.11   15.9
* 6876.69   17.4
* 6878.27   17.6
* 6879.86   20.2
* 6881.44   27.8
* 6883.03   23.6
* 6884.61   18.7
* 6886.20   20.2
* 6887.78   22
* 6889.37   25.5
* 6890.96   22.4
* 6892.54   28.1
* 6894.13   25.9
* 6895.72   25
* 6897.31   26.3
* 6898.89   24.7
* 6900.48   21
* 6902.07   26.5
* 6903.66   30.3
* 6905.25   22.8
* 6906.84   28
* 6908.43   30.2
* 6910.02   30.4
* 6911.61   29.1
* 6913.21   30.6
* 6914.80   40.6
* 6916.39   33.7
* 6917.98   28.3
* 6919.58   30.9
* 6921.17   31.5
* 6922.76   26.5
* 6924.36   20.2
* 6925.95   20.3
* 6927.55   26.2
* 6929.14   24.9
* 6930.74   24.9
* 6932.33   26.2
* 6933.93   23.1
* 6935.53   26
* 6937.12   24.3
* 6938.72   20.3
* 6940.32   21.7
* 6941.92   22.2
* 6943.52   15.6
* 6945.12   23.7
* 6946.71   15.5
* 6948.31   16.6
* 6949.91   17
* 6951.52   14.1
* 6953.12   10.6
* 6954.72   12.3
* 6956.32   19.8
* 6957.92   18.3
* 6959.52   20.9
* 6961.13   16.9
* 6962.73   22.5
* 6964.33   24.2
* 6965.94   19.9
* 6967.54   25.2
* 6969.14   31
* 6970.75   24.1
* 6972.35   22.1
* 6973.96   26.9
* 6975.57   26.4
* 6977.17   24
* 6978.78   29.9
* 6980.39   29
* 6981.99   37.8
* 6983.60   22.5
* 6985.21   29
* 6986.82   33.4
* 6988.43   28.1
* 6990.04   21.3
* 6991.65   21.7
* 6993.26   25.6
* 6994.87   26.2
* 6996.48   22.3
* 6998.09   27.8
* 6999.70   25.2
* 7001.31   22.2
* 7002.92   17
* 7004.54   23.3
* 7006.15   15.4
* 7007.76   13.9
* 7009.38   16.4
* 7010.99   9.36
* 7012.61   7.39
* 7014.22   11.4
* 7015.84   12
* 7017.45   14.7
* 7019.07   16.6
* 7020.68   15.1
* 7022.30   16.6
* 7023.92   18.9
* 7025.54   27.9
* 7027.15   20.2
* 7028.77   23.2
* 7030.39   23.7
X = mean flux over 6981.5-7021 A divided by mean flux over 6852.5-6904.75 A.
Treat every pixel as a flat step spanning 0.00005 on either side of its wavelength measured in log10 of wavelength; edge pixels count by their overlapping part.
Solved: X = 0.90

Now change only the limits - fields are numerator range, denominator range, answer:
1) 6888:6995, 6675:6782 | 1.20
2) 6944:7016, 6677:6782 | 1.04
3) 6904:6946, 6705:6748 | 1.22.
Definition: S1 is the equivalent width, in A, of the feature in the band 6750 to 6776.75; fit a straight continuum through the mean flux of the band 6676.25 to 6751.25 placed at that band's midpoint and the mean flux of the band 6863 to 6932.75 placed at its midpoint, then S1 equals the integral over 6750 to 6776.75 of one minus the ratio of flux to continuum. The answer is 5.25 A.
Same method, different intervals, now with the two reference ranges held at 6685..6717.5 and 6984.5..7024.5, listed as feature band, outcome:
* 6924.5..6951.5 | -2.3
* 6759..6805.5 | 5.2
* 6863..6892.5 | -2.0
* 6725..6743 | -2.7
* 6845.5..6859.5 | -1.3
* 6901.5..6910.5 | -3.6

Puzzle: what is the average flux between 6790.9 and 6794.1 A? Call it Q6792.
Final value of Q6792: 20.4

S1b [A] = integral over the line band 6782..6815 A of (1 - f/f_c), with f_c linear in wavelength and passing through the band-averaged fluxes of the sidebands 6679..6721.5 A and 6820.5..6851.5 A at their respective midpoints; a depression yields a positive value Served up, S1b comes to 4.6 A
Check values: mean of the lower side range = 21.3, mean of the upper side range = 26.9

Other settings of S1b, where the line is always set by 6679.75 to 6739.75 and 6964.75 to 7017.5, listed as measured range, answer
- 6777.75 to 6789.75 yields 4.0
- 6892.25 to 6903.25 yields -1.4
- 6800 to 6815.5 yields -2.4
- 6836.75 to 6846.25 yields -3.1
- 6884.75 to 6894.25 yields -0.4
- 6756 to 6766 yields 0.8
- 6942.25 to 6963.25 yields 4.9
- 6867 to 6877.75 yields 1.4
